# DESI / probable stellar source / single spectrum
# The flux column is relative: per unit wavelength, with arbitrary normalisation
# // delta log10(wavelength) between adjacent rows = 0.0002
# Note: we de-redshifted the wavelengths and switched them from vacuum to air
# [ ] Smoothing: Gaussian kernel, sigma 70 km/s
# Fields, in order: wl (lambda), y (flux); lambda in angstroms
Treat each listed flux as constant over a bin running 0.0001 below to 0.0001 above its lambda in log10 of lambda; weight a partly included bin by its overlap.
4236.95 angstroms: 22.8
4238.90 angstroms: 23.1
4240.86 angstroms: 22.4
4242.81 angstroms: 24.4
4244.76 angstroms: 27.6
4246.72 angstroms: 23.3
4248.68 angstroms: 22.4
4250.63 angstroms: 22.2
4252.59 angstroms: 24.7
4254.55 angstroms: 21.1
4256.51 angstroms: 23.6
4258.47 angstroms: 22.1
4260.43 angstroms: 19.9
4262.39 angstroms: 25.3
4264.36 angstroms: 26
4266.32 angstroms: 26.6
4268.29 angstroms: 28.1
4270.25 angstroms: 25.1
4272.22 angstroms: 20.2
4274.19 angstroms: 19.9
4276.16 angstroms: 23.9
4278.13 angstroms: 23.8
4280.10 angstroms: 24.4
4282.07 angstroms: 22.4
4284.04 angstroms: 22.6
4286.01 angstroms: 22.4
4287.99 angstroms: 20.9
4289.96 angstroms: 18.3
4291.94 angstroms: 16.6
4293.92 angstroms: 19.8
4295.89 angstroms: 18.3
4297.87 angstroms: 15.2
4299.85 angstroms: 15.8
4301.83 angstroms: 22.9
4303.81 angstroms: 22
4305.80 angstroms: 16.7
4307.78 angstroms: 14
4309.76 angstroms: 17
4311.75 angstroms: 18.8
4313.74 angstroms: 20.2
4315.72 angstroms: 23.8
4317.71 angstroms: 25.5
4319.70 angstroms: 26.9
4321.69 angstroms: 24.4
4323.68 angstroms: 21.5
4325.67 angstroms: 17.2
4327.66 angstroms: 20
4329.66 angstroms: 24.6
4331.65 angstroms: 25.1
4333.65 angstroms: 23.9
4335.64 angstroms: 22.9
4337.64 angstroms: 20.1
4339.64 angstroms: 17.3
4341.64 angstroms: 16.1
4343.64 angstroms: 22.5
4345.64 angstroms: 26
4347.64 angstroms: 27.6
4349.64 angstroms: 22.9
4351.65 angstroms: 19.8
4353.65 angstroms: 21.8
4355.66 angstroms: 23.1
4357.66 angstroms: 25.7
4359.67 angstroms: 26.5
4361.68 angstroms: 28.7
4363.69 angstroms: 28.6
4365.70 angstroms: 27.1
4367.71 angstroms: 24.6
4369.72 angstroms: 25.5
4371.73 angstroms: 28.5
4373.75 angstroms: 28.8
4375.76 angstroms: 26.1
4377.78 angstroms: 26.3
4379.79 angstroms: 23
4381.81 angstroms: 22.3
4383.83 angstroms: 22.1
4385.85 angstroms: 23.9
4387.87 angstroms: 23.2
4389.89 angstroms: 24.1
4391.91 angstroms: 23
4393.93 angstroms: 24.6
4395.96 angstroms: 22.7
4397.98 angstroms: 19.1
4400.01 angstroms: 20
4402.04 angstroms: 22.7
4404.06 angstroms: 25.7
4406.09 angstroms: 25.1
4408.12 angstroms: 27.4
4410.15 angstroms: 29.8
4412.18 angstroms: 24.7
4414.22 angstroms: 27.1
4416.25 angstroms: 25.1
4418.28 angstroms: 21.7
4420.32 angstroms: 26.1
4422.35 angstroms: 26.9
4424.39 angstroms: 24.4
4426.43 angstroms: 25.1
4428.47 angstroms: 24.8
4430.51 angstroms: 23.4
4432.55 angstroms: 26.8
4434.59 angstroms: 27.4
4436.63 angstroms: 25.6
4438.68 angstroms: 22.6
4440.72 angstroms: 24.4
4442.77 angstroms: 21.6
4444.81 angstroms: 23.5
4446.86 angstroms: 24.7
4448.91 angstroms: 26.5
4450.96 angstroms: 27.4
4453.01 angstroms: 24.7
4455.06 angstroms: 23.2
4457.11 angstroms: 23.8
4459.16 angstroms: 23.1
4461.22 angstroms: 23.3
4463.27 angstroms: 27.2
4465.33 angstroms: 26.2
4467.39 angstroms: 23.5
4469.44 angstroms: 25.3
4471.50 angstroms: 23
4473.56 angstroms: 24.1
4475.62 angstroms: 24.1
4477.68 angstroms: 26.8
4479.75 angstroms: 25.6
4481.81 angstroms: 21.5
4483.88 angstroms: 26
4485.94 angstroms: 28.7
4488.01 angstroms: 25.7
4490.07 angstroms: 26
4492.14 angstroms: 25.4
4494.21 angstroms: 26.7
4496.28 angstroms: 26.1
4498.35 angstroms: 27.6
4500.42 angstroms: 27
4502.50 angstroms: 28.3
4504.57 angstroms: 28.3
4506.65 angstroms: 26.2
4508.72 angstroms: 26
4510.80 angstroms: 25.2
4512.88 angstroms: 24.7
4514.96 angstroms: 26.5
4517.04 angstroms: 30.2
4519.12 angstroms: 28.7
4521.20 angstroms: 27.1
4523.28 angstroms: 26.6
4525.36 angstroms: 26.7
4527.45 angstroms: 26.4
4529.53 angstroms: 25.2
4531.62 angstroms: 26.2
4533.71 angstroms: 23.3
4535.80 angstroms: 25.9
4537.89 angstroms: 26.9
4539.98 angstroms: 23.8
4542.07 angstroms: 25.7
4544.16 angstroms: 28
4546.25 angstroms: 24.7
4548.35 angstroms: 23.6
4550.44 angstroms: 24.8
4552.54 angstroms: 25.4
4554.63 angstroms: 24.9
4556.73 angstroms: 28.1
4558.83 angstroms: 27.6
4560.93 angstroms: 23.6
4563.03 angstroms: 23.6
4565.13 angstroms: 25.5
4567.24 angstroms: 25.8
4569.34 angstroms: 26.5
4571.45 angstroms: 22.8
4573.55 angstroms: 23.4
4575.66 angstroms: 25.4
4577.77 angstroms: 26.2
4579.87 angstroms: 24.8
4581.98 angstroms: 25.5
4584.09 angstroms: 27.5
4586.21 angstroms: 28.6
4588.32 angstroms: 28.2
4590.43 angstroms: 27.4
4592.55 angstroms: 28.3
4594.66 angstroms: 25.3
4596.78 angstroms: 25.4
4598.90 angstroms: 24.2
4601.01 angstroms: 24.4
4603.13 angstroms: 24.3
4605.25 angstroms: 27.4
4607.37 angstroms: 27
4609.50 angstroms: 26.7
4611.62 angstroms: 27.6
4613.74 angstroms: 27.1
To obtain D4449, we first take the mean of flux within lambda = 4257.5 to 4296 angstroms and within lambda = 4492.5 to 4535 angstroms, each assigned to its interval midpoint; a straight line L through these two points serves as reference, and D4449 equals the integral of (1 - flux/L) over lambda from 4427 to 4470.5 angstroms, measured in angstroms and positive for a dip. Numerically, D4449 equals 1.28 angstroms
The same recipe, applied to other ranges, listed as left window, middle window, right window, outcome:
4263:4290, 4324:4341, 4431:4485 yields 1.8 angstroms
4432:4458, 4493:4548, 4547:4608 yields -2.5 angstroms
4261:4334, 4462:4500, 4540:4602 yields -1.9 angstroms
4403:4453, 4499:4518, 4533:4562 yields -1.1 angstroms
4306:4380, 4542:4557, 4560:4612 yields -0.1 angstroms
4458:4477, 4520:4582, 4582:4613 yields 0.8 angstroms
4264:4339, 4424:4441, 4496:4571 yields -0.6 angstroms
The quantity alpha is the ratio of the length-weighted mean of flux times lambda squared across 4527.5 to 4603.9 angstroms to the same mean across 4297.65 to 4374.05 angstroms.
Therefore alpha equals 1.26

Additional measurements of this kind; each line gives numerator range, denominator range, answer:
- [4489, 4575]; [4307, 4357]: 1.30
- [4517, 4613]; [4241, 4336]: 1.34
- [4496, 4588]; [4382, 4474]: 1.12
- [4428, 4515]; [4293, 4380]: 1.19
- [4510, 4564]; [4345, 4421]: 1.12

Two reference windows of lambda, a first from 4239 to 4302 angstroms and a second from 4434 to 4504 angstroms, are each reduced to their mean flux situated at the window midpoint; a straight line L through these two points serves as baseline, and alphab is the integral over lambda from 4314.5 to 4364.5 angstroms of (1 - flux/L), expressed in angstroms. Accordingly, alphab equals 0.0 angstroms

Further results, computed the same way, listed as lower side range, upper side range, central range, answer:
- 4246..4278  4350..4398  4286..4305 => 3.8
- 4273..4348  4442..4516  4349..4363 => -1.3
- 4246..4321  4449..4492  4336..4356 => 0.9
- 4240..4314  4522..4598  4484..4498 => -1.0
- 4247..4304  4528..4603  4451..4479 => -0.3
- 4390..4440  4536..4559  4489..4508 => -1.1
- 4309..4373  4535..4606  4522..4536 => -0.3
